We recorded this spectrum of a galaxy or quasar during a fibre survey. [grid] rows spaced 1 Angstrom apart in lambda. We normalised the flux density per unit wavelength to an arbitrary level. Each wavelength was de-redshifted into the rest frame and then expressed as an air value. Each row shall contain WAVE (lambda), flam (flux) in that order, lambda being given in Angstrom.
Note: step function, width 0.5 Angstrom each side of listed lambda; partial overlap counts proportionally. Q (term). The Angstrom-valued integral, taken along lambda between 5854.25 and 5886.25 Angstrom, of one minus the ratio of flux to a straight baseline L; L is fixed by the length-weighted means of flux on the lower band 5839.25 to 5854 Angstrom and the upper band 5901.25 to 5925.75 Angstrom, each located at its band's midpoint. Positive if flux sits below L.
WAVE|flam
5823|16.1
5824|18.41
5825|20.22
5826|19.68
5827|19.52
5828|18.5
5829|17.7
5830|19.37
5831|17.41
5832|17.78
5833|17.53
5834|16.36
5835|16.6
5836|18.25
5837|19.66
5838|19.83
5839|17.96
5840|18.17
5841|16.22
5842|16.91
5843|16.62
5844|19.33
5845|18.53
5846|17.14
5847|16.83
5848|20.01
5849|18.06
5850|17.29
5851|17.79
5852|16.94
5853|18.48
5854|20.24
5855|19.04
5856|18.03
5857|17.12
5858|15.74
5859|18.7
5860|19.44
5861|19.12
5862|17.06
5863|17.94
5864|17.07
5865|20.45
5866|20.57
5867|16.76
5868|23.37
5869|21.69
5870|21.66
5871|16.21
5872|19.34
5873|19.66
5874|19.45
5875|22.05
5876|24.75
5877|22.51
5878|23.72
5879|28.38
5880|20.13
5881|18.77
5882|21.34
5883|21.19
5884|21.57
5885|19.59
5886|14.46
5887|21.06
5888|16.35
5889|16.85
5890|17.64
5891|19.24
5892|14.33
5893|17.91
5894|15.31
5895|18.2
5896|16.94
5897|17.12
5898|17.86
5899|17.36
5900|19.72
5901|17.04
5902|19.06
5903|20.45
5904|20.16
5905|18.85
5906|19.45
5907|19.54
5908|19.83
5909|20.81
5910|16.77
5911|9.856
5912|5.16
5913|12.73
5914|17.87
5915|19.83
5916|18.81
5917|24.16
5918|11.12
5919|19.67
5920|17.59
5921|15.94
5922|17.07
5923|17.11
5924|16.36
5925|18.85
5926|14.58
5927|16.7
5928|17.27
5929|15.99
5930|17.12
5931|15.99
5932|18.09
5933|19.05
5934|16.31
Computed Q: -4.2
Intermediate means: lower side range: 17.8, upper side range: 17.3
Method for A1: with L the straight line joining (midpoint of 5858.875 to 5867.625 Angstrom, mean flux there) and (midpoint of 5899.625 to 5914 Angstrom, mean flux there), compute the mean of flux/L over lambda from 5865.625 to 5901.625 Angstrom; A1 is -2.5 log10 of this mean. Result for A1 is -0.09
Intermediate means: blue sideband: 18.6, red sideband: 17.1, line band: 19.4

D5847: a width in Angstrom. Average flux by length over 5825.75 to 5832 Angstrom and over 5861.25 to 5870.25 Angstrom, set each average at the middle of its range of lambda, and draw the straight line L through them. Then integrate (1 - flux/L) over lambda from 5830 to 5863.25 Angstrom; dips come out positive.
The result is 1.89 Angstrom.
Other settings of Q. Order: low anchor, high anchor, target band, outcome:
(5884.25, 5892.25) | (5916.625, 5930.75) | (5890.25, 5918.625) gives 0.04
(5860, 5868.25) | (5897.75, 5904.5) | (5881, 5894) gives 0.36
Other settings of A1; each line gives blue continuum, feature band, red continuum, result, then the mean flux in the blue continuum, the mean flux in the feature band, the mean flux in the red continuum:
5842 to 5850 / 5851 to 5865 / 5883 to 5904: -0.01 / 18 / 18.1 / 18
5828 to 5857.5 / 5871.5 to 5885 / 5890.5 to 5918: -0.22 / 18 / 21.7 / 17.5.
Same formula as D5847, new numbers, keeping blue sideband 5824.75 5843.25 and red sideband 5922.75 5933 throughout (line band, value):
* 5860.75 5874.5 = -1.27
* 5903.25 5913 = 0.32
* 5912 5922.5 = 0.09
